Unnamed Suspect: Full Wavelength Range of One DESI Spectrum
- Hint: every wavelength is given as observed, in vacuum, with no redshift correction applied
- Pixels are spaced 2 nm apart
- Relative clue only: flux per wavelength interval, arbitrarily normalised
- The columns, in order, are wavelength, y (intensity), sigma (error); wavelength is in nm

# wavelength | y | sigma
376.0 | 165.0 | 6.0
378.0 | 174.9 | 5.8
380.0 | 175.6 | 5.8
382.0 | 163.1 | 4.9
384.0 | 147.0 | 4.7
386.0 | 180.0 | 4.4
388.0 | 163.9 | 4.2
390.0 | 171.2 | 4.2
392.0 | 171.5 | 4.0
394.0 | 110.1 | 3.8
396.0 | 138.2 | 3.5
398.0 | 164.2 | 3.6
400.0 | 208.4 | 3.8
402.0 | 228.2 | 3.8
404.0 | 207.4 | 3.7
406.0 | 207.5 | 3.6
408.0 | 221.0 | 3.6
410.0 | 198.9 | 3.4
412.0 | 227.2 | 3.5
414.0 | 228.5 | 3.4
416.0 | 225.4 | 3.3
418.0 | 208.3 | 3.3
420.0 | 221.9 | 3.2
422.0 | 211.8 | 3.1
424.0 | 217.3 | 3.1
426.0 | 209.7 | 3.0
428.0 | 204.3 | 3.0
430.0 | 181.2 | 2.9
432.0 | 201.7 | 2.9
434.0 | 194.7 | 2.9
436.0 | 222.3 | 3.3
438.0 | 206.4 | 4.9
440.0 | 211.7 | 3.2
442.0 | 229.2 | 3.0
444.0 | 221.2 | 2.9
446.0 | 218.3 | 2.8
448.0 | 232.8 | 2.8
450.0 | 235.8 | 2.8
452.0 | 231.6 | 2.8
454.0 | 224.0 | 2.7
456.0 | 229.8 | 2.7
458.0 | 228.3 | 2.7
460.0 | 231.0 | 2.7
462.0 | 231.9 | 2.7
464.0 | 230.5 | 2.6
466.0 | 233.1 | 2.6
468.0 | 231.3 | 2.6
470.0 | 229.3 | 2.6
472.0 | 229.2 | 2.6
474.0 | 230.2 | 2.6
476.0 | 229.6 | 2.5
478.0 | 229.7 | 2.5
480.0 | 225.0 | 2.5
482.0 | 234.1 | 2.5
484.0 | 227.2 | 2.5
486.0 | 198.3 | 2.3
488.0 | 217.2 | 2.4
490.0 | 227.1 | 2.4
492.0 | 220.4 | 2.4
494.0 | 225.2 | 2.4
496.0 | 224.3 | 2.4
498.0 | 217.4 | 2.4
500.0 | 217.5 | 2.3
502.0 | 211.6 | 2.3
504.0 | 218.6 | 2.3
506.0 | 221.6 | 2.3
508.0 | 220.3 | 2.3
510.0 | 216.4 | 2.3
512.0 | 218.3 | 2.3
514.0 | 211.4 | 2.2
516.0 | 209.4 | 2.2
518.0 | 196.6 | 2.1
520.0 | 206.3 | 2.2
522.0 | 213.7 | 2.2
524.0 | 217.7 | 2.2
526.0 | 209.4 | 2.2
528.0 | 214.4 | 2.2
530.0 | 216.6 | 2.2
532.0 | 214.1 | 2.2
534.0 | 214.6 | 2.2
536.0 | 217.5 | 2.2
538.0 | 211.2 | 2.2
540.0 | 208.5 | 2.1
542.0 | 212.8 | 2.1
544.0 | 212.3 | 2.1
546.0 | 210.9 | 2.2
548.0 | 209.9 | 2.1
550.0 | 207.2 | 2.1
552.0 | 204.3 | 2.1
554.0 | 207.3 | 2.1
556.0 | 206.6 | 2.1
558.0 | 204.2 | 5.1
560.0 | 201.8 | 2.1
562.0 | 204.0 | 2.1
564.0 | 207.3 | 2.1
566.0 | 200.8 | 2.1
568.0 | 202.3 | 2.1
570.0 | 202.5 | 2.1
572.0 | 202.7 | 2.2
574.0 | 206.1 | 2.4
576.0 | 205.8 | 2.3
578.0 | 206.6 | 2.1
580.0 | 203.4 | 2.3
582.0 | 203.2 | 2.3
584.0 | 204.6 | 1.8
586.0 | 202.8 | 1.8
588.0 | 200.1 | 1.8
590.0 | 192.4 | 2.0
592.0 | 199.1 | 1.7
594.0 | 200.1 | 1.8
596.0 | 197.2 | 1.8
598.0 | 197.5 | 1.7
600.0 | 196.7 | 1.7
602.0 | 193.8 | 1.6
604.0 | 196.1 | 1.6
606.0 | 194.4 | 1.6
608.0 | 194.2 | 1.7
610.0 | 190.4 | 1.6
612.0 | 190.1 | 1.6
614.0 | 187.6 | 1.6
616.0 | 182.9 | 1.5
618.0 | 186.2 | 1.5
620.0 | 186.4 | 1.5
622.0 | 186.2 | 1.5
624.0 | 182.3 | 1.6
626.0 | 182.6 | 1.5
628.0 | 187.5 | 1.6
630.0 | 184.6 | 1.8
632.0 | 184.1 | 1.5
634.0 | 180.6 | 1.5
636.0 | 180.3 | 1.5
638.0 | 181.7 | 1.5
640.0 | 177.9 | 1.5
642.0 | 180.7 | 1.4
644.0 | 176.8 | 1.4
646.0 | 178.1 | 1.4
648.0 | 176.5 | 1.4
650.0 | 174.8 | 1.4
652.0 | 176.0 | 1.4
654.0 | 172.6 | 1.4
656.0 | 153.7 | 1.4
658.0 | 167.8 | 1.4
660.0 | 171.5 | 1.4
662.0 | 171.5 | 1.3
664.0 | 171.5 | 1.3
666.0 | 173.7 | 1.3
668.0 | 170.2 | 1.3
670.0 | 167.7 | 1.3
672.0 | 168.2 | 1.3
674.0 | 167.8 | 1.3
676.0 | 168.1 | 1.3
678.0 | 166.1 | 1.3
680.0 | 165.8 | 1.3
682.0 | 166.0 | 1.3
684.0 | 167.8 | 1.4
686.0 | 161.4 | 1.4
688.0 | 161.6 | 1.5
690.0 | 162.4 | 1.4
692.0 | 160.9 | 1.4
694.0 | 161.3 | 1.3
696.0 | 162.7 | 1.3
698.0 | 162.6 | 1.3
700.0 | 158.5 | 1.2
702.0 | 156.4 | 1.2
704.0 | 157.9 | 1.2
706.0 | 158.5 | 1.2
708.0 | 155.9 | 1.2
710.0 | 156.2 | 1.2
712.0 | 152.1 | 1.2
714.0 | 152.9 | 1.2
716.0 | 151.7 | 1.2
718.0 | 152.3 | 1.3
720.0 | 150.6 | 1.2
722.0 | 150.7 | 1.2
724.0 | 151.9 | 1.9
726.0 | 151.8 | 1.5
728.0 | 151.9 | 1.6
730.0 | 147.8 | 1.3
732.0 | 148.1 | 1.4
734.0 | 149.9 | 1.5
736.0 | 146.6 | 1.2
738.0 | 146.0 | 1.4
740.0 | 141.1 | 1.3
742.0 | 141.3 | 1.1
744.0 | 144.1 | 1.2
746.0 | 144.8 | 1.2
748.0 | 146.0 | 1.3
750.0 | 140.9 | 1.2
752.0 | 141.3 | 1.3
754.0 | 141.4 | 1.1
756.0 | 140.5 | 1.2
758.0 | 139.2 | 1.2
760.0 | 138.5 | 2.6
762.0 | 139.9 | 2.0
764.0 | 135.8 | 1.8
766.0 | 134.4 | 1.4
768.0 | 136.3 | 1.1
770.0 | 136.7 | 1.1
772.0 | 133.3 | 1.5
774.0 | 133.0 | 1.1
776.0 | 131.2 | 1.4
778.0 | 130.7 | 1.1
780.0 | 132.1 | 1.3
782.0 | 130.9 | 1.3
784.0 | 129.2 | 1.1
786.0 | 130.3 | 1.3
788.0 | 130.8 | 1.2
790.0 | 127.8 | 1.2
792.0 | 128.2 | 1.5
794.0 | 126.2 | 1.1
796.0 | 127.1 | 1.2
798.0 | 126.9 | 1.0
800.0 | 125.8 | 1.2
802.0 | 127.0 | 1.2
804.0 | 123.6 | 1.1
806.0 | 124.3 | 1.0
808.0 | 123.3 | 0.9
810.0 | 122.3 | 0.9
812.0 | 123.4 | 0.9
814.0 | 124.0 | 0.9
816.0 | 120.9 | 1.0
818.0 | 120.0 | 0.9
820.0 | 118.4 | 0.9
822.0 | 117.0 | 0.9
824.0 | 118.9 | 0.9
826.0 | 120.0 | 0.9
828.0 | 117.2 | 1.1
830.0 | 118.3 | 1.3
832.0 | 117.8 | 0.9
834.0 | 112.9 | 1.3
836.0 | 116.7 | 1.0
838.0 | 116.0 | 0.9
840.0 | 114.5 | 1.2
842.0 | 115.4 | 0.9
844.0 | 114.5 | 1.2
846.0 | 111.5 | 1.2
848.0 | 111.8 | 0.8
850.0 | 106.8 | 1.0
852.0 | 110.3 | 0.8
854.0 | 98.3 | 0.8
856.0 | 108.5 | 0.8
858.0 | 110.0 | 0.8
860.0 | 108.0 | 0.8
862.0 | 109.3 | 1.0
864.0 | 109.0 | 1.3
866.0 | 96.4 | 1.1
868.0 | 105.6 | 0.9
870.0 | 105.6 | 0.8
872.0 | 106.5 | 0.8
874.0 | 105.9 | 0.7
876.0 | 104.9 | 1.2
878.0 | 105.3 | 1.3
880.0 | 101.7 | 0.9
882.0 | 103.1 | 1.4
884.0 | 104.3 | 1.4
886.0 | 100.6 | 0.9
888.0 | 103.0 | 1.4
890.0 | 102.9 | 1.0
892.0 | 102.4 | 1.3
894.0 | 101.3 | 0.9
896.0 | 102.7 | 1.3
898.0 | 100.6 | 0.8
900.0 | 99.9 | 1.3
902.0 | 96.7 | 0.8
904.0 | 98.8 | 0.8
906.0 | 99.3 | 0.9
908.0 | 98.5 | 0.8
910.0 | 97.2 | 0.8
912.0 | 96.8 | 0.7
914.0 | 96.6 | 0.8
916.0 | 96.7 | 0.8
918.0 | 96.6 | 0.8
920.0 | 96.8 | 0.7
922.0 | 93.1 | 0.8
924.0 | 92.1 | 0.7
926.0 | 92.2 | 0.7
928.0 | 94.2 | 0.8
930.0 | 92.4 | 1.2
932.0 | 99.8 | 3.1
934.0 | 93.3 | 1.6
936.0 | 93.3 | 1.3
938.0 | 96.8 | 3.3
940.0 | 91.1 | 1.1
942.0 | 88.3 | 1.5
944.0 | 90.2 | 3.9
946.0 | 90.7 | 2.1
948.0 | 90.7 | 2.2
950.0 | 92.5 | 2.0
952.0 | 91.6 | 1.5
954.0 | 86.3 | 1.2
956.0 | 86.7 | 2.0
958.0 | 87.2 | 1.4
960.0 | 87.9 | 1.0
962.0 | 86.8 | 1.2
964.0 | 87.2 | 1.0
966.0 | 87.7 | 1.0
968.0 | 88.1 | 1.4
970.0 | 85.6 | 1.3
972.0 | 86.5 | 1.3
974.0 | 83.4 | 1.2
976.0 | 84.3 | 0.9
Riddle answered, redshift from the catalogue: 0.000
